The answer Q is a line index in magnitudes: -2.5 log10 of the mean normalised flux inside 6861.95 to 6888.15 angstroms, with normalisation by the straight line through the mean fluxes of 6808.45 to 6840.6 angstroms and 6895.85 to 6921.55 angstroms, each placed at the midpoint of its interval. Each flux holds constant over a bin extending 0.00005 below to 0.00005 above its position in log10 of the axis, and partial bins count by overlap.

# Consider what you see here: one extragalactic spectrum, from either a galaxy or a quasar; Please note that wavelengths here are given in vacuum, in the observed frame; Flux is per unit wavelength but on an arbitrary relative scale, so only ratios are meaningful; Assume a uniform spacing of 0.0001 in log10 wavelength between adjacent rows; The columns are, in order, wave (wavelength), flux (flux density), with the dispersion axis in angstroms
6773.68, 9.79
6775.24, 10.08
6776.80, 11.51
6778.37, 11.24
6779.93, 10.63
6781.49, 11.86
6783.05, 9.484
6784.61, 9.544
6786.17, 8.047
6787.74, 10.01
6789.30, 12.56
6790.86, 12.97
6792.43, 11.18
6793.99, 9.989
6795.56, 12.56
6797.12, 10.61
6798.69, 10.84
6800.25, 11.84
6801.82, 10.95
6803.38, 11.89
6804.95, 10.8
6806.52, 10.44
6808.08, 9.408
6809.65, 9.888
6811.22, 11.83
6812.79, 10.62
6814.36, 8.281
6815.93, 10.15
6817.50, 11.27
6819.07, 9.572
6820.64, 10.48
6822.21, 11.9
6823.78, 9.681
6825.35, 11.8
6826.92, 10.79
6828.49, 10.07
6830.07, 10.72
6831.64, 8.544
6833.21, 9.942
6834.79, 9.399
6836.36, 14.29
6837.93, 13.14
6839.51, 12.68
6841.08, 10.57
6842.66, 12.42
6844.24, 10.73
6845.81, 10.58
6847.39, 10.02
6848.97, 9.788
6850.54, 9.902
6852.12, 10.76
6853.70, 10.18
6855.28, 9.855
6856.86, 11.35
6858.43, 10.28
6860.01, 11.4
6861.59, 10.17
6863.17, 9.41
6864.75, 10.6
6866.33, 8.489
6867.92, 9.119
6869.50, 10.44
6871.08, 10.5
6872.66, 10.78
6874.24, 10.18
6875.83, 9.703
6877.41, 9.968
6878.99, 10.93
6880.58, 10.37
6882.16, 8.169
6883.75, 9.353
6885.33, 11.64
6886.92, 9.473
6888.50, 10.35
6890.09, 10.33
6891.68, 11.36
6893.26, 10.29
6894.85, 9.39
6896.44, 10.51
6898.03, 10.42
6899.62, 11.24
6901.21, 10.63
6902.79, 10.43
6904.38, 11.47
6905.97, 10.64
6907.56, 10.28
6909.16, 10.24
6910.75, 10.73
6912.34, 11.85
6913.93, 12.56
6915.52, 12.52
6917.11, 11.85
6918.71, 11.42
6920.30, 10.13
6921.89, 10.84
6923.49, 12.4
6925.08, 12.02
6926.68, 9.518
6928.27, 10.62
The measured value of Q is 0.10 mag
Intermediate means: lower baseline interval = 10.7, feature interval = 9.96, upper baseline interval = 11.1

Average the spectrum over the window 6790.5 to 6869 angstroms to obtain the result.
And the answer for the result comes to 10.7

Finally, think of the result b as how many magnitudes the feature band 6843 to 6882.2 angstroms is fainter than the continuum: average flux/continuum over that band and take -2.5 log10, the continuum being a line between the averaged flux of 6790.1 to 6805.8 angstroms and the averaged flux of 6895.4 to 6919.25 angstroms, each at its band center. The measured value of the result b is 0.10 mag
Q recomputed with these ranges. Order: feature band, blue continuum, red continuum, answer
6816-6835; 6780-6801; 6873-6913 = 0.04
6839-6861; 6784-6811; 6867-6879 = -0.04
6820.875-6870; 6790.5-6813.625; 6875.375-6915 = 0.02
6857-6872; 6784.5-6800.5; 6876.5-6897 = 0.02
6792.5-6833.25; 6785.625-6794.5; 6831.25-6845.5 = 0.05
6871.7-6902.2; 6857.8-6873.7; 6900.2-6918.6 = 0.04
